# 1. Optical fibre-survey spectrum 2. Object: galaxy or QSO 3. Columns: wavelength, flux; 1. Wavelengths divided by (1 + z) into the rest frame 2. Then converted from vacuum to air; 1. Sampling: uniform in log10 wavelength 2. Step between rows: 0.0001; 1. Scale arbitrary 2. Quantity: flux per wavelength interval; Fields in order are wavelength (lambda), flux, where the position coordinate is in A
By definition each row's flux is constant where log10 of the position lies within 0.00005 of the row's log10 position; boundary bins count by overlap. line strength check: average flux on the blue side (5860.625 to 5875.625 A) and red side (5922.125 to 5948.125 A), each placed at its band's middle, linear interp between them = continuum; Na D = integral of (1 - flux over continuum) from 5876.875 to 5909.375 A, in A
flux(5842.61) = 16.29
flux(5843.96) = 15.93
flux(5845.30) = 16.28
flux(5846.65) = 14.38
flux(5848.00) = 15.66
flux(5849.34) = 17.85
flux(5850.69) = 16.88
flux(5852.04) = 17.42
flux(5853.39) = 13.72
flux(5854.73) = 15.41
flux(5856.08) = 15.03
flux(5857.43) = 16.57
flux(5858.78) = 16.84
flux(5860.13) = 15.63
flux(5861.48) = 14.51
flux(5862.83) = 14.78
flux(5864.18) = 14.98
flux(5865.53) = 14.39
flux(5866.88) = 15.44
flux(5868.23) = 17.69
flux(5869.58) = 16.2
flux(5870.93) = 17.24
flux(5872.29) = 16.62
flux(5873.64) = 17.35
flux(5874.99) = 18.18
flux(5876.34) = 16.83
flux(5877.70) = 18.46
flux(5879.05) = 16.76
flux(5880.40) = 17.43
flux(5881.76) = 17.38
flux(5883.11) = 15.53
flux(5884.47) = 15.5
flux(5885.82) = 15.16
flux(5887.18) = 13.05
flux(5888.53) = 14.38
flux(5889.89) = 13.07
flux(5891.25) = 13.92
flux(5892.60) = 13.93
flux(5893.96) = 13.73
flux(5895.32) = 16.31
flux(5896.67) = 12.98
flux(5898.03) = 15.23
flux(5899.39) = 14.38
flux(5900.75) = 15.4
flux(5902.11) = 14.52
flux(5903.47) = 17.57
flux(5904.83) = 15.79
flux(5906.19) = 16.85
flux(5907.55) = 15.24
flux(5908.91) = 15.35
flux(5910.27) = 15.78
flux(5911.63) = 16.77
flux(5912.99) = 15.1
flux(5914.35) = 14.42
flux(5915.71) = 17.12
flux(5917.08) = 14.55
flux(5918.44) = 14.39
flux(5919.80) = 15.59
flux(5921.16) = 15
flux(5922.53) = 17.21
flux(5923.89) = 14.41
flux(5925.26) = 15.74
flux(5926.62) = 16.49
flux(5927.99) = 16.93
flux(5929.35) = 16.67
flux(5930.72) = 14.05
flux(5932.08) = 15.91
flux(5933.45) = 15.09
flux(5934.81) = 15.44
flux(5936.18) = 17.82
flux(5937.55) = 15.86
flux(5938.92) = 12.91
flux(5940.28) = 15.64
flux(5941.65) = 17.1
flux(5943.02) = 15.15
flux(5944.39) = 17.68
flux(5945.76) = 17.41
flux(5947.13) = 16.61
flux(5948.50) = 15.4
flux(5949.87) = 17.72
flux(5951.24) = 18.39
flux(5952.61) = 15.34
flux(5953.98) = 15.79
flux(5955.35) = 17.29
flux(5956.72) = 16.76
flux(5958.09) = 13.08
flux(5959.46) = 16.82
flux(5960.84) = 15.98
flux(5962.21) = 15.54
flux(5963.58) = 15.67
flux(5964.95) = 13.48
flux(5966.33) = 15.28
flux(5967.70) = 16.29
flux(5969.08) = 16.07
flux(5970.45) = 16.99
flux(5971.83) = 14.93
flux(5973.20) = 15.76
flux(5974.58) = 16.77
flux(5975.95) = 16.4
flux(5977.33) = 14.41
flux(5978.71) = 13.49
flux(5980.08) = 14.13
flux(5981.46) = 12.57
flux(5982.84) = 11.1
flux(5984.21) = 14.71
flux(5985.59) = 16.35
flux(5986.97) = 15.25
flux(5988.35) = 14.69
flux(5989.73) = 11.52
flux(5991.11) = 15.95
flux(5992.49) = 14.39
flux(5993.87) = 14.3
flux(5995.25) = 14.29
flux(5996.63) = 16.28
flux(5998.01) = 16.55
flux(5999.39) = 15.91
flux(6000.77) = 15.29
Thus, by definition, 1.5 A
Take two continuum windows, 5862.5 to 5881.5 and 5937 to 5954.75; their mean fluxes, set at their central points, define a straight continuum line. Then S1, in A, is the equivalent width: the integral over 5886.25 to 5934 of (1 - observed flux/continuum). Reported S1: 3.50 A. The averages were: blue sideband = 16.6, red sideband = 16.2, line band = 15.2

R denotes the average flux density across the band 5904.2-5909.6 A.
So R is 15.8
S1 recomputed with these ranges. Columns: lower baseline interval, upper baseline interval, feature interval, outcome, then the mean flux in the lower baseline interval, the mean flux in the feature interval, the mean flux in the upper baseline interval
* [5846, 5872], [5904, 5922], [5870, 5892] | -0.4 A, 15.8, 16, 15.6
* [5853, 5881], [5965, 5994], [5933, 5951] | -1.1 A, 16.2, 16.2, 14.8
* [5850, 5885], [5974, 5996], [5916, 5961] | -2.5 A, 16.3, 16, 14.4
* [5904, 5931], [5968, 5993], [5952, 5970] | -0.7 A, 15.7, 15.7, 14.8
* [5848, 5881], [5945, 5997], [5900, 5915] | 0.2 A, 16.3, 15.7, 15.3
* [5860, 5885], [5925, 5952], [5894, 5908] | 0.8 A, 16.4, 15.3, 16.2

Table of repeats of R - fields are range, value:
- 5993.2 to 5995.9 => 14.3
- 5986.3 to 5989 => 15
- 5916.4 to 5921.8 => 14.9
